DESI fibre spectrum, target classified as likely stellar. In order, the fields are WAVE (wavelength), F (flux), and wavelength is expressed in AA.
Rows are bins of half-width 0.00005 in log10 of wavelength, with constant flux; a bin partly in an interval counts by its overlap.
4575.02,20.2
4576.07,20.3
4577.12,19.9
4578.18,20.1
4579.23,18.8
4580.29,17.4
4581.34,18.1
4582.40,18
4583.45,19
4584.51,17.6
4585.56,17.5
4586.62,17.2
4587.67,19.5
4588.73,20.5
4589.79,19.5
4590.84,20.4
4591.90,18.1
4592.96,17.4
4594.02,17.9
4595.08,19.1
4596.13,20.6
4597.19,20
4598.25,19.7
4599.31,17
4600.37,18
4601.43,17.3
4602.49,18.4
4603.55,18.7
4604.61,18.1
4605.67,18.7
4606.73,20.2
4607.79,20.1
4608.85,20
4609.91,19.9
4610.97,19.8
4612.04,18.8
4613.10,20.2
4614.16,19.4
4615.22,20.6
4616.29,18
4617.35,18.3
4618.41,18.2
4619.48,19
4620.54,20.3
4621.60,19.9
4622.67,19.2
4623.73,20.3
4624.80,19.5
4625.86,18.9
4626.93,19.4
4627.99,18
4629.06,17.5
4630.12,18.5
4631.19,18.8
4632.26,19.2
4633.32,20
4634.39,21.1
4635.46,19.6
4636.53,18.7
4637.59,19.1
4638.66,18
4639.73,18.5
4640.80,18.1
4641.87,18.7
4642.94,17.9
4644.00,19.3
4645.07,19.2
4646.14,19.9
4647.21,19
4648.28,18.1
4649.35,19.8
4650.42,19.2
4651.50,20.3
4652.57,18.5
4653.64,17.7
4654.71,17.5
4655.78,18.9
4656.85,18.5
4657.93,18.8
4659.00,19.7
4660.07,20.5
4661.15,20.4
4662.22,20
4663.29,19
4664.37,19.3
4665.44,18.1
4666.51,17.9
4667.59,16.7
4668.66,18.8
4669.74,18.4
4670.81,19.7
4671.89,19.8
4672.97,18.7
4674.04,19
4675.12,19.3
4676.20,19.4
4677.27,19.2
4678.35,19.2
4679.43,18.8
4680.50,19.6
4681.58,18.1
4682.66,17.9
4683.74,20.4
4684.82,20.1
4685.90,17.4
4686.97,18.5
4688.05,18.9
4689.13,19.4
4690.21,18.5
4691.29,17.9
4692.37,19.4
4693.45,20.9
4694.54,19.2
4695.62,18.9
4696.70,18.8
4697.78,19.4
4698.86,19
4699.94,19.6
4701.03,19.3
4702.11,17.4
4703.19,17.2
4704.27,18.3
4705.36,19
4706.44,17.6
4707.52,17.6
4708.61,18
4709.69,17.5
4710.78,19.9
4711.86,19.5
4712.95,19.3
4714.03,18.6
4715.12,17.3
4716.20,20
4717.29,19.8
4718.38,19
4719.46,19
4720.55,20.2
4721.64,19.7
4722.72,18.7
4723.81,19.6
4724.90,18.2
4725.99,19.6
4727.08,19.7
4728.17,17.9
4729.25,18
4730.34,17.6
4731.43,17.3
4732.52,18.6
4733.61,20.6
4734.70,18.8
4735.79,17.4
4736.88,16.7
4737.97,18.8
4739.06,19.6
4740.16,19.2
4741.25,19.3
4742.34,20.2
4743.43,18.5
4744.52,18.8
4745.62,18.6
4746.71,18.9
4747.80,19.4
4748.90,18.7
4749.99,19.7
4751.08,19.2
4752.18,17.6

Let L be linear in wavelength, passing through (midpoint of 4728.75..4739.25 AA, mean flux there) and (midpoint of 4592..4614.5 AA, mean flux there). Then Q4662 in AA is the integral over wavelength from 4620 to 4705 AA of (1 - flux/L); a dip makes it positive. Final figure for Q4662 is -1.4 AA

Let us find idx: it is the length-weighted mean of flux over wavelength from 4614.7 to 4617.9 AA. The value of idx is 19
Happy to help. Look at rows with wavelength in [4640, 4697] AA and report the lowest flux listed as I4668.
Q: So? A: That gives 16.7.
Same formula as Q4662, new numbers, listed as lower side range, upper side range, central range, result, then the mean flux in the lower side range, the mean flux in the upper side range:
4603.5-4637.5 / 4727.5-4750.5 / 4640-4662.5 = 0.12 AA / 19.3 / 18.7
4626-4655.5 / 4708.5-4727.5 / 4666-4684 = 0.12 AA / 18.9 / 19.1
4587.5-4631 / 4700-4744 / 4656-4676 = -0.14 AA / 19.1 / 18.7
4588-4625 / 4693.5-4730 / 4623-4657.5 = 0.24 AA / 19.2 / 18.8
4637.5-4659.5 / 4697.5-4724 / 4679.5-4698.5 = -0.22 AA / 18.8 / 18.8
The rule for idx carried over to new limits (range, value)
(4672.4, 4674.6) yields 18.9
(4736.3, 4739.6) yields 18.4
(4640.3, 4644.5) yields 18.5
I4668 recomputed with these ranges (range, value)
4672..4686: 17.4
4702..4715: 17.2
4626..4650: 17.5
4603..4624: 18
